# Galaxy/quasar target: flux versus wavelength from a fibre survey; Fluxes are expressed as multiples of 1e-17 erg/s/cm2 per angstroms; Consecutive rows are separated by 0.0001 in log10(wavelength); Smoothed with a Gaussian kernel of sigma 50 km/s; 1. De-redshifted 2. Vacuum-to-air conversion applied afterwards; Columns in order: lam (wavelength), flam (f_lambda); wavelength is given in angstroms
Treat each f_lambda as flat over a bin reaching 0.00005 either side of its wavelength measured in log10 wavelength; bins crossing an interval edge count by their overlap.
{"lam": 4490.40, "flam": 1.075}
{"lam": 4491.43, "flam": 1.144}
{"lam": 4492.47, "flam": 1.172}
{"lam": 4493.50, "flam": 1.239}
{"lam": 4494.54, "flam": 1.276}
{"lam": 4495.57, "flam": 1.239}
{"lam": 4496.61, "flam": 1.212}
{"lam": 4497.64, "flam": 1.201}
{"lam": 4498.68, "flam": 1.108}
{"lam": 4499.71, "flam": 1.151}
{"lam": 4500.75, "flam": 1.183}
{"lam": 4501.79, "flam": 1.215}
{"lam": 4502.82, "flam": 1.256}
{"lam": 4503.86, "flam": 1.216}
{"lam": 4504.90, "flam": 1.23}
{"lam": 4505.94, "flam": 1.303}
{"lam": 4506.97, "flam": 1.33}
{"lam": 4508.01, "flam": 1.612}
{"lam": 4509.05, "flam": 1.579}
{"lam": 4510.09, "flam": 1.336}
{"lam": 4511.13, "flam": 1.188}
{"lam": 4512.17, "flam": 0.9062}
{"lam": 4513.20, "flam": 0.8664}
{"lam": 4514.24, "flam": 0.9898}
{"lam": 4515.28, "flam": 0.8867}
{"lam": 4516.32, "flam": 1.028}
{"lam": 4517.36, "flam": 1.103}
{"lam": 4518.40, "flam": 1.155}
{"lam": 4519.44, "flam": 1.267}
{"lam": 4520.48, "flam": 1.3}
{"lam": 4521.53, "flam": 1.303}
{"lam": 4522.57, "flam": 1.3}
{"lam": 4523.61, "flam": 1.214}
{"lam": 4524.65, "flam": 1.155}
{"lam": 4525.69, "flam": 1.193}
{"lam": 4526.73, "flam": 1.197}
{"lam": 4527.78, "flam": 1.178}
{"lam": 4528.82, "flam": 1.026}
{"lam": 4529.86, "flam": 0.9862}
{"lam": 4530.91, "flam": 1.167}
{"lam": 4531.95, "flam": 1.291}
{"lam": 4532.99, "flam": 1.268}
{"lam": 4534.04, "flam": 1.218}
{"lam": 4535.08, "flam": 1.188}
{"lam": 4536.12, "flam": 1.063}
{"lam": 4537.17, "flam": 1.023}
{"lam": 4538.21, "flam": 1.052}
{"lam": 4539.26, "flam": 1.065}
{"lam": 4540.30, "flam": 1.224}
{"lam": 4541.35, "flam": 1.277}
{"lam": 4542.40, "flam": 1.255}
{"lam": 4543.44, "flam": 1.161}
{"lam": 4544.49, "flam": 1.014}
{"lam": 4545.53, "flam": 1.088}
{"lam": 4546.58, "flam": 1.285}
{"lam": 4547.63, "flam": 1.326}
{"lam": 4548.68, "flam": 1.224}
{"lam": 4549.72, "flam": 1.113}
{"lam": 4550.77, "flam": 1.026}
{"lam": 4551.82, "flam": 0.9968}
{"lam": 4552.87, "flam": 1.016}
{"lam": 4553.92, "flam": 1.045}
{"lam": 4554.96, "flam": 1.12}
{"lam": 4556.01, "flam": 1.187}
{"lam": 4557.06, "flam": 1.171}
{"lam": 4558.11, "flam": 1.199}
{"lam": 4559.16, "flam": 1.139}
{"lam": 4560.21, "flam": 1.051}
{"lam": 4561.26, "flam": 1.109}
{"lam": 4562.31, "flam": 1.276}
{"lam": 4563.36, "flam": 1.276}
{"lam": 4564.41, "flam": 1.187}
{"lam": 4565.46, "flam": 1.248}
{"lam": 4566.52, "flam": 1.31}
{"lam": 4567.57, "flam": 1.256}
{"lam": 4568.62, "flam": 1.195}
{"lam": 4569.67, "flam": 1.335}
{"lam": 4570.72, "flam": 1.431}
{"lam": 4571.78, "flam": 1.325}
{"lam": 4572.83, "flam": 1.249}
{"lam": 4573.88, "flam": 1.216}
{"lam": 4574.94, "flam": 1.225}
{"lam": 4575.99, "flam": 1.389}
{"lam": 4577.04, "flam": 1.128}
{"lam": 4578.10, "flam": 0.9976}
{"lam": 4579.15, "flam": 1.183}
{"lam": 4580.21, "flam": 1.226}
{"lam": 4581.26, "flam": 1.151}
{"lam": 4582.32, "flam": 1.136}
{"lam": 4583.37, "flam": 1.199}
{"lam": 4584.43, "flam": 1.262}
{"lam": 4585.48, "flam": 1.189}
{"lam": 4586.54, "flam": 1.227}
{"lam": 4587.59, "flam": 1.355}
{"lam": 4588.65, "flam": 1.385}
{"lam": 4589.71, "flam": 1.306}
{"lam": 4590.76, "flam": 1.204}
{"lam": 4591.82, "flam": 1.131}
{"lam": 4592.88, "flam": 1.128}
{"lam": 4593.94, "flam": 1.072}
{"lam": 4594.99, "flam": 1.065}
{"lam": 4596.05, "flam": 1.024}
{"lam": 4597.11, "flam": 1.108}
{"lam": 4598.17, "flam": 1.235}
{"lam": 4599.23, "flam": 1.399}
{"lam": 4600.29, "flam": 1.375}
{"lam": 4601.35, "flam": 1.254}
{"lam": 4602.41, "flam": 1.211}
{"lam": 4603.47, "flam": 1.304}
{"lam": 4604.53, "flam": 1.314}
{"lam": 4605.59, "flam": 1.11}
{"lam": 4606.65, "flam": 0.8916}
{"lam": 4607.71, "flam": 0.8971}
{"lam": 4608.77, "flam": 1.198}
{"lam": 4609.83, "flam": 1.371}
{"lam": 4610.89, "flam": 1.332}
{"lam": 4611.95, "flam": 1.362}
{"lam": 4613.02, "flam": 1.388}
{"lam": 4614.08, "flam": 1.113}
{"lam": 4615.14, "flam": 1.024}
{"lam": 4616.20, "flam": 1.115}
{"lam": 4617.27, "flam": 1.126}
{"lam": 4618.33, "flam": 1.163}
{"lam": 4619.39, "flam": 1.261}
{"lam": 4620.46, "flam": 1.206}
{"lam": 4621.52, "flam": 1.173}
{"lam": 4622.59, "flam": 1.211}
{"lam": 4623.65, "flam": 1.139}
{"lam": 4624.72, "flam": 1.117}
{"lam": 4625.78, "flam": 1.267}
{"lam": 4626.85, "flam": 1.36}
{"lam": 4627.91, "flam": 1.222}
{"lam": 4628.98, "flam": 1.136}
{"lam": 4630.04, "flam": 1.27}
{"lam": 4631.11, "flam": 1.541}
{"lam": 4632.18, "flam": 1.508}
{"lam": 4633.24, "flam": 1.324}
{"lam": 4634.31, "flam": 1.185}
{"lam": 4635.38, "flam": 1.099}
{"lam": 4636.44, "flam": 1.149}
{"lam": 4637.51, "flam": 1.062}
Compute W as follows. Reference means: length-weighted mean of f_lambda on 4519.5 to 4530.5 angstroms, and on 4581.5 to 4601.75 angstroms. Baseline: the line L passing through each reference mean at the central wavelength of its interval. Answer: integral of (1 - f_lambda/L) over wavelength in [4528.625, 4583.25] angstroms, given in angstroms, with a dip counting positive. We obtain 1.0 angstroms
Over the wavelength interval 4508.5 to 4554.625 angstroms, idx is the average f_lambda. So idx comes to 1.15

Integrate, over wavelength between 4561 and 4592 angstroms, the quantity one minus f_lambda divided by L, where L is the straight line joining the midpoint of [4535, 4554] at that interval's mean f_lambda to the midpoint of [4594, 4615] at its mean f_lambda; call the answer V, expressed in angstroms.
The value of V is -1.90 angstroms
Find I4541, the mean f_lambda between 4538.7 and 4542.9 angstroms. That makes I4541 1.2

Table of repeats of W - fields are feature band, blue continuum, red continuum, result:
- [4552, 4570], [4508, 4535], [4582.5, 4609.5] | 0.09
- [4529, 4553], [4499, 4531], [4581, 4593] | 1.13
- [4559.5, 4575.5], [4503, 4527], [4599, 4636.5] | -0.40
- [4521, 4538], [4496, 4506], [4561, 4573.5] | 0.83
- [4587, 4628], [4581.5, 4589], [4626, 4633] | 2.75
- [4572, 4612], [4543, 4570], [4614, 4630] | -1.04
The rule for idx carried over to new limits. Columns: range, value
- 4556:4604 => 1.22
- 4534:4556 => 1.13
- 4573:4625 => 1.2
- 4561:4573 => 1.27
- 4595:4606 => 1.23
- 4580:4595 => 1.21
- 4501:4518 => 1.19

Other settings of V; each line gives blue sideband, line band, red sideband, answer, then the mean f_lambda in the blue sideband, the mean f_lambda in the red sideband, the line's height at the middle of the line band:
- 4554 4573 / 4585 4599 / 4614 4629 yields 0.11 angstroms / 1.22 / 1.18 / 1.2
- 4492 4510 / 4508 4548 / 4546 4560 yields 1.14 angstroms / 1.27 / 1.14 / 1.2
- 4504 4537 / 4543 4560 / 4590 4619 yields 0.79 angstroms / 1.19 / 1.18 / 1.19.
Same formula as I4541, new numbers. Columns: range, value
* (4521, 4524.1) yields 1.27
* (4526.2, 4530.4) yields 1.1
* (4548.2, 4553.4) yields 1.07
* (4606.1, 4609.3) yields 0.997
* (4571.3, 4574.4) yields 1.26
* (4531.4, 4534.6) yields 1.26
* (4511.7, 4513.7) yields 0.89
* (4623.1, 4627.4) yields 1.22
